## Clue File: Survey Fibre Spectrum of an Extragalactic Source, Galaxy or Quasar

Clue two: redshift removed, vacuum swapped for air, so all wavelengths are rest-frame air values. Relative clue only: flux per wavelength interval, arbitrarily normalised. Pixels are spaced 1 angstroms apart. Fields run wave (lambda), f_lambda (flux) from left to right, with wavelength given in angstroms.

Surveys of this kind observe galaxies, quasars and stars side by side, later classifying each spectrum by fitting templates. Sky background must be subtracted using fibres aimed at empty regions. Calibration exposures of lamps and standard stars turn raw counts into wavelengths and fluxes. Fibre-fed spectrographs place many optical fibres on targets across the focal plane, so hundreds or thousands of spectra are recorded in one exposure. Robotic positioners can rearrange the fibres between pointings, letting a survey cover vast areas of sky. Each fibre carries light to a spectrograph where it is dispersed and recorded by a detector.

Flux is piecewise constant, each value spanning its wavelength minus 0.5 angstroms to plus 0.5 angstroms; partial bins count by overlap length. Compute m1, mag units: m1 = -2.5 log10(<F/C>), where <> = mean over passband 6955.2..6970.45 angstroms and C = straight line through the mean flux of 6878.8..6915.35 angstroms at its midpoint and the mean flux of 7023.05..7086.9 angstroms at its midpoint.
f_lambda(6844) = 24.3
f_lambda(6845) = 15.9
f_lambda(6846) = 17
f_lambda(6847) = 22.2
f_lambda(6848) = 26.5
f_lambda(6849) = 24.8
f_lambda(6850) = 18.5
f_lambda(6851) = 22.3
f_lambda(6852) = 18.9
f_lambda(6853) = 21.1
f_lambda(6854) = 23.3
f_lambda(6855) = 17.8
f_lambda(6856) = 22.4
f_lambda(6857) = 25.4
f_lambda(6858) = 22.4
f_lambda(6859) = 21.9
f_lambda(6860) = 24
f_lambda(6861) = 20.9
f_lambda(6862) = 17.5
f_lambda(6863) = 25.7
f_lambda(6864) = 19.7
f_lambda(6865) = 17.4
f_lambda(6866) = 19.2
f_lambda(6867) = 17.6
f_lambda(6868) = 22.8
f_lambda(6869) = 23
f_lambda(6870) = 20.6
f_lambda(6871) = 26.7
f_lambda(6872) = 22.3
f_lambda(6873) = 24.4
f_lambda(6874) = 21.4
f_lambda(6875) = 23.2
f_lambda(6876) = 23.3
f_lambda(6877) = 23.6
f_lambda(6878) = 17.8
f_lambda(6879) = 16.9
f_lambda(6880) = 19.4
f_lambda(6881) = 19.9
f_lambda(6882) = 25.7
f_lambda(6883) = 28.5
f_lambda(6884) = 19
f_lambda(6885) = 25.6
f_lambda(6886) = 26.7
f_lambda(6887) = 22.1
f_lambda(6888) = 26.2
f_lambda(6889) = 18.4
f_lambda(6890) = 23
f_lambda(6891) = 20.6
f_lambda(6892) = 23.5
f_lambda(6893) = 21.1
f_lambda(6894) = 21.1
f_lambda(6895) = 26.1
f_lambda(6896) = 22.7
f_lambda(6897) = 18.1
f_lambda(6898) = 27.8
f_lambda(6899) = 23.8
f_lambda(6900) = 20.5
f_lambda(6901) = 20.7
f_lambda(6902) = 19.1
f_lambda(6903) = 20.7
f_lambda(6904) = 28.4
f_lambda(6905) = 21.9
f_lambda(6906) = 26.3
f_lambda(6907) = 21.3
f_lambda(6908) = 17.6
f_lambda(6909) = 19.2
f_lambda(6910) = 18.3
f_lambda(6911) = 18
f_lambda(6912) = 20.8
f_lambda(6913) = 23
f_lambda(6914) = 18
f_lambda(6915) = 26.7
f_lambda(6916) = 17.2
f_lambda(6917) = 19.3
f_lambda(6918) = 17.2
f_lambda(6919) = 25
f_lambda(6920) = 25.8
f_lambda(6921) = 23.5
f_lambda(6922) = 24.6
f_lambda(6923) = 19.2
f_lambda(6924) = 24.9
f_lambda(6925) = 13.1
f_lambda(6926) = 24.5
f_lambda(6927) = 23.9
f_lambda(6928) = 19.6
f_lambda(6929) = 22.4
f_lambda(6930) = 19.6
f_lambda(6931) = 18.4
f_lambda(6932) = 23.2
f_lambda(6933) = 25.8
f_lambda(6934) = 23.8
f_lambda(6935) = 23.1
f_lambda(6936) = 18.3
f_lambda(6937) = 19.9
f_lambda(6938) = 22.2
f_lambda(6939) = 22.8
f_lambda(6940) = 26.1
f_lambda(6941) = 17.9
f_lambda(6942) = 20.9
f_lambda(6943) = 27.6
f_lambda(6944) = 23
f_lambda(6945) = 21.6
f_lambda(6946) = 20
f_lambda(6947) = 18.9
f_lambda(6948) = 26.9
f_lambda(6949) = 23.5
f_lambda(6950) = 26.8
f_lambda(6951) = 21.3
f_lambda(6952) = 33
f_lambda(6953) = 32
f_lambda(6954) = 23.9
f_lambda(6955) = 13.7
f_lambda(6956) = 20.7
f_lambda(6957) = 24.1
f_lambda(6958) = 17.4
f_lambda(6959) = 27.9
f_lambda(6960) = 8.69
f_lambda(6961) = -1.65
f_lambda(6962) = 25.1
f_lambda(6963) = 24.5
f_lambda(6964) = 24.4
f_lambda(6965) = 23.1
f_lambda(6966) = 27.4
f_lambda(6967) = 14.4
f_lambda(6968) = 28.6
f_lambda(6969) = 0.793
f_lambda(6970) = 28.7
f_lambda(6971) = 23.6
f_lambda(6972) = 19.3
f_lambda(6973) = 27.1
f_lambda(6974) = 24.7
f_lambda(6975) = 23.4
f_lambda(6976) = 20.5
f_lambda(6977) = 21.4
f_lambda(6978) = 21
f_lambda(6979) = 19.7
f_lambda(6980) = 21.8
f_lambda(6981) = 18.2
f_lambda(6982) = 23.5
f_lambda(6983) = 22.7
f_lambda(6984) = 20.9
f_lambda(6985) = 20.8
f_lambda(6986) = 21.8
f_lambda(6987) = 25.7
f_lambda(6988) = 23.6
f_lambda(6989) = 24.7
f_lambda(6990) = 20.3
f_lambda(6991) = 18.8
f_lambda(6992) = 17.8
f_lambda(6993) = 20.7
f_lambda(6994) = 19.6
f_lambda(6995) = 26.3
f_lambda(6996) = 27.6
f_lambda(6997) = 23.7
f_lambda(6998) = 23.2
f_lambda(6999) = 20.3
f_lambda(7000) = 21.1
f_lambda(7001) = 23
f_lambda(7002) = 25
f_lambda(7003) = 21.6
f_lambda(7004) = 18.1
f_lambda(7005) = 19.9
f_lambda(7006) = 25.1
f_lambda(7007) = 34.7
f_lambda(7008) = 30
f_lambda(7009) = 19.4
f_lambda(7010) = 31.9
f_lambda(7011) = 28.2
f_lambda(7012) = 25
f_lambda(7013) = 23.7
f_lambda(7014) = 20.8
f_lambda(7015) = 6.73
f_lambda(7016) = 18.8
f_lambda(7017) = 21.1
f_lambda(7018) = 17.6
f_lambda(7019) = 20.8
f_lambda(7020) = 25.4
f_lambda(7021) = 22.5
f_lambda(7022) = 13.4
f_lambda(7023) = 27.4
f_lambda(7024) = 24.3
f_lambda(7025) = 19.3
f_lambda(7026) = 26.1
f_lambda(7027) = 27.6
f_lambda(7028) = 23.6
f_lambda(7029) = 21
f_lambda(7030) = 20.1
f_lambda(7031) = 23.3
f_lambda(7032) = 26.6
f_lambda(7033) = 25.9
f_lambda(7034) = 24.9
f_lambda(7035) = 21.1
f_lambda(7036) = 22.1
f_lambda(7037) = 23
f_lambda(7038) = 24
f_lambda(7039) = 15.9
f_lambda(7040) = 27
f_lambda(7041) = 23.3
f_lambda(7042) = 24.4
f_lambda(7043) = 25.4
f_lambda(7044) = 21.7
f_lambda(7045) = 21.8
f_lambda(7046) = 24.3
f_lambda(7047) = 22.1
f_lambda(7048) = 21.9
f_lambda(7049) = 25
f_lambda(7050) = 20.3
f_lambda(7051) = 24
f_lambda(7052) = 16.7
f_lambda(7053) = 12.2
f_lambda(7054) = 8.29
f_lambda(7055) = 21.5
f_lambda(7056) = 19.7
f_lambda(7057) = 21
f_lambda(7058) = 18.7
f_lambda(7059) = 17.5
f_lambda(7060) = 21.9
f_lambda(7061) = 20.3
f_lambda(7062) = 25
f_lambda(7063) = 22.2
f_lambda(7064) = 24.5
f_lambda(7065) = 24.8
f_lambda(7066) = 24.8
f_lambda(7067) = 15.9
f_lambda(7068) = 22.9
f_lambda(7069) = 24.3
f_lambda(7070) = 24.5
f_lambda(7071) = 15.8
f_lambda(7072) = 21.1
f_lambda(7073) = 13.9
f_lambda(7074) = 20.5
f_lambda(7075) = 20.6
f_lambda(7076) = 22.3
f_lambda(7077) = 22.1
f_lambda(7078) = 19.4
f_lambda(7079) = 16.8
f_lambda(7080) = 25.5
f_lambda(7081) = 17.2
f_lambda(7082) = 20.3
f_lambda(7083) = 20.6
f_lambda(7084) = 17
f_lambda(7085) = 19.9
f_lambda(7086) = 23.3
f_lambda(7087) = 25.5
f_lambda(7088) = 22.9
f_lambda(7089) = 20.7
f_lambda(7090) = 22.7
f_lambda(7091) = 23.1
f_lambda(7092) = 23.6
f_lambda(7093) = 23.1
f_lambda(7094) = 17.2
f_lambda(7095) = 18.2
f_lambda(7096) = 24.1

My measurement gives 0.13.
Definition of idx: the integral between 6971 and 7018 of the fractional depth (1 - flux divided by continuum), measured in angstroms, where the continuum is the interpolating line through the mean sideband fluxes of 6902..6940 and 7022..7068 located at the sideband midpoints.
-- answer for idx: -1.3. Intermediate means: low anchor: 21.6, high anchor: 22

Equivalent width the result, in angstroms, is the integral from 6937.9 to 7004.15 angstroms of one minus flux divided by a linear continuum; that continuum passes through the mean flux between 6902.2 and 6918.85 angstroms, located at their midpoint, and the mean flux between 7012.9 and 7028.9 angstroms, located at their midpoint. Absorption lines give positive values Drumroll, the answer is -2.8 angstroms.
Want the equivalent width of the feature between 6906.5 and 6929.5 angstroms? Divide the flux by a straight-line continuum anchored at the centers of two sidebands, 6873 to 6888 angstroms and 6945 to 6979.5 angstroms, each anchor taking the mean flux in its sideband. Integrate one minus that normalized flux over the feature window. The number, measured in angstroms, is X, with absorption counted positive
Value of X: 1.16 angstroms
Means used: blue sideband 22.6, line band 21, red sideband 21.6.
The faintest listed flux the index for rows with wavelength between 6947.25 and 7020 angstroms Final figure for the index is -1.65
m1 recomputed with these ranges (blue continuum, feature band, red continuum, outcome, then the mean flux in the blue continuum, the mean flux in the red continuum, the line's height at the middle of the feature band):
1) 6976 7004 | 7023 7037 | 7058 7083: -0.11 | 21.9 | 20.9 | 21.4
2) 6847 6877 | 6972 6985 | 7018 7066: 0.00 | 21.9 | 22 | 22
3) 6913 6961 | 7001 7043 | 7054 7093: -0.08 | 21.8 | 21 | 21.3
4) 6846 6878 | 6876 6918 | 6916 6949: 0.00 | 21.8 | 21.9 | 21.9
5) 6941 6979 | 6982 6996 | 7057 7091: -0.02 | 21.8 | 21.1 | 21.6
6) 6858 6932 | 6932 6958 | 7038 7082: -0.07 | 21.8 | 20.9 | 21.5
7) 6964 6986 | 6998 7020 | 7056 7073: -0.06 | 21.6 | 21.3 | 21.5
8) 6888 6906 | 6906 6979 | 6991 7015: 0.06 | 22.4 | 23.3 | 22.8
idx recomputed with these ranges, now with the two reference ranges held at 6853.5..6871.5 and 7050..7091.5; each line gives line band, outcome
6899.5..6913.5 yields 0.1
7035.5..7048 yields -1.3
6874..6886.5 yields -0.5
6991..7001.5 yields -0.6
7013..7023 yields 0.7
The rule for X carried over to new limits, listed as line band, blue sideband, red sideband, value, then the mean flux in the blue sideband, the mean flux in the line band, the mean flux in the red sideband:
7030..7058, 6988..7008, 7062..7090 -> 0.30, 22.9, 21.7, 21.2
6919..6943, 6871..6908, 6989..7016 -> 0.56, 22.5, 22.1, 22.8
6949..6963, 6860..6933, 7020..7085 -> 0.29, 21.8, 21.2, 21.5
